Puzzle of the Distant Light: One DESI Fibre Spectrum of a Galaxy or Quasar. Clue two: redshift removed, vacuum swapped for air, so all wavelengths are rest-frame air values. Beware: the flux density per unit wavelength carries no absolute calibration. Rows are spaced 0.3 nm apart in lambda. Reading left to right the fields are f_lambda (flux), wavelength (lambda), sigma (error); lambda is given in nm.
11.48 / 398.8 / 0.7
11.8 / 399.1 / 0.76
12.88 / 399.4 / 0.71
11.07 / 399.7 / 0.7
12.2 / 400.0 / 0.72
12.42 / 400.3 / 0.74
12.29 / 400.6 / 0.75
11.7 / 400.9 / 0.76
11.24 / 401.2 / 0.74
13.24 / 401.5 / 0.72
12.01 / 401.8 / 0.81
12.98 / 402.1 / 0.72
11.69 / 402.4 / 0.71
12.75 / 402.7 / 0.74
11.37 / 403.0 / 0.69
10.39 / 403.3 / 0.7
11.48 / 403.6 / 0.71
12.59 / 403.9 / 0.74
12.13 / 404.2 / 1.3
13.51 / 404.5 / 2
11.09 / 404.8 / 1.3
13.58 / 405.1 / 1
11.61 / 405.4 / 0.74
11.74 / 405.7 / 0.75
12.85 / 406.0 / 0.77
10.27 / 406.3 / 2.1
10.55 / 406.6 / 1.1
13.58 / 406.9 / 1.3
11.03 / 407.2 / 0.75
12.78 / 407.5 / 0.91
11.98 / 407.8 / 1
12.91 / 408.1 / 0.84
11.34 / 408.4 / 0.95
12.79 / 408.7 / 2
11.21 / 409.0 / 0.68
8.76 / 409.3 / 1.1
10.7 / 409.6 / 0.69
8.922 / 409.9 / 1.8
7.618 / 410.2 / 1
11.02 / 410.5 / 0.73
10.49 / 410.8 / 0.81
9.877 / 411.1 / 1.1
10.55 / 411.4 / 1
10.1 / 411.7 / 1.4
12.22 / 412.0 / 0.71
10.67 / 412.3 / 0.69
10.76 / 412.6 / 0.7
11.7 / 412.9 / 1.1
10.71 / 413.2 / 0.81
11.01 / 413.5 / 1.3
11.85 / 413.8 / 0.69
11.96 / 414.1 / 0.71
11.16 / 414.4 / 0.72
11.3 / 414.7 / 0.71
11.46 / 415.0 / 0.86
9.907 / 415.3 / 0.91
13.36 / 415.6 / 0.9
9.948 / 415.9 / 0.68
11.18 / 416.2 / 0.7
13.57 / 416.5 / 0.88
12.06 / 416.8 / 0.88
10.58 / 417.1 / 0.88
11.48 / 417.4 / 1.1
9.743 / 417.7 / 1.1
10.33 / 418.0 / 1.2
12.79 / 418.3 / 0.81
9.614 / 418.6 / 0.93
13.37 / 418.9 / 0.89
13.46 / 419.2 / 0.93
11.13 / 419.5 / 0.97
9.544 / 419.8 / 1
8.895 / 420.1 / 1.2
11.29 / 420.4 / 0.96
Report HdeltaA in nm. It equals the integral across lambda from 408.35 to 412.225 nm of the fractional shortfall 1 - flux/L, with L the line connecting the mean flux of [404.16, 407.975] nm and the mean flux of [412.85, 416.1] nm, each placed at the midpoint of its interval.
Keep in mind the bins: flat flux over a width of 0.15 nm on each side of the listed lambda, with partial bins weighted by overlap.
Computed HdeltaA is 0.42 nm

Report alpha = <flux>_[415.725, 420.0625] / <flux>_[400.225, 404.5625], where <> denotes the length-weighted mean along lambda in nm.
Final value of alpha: 0.9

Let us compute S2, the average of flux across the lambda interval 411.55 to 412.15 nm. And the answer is 11.2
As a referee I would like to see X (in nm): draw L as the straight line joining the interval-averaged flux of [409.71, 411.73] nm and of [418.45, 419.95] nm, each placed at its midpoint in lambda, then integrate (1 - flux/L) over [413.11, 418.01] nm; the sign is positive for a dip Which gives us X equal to -0.27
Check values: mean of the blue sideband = 9.8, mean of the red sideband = 11.4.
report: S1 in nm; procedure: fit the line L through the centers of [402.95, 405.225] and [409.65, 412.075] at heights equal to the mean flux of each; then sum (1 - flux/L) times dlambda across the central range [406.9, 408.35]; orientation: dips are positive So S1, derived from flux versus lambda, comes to -0.17 nm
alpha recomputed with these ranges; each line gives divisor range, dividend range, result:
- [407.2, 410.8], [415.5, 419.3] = 1.06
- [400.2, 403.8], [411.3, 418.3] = 0.94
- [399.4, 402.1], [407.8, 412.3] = 0.88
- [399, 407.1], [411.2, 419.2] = 0.94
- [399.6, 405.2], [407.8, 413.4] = 0.89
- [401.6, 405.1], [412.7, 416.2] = 0.93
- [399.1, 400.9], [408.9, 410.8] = 0.80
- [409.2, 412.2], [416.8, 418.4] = 1.10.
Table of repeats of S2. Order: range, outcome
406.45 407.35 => 11.7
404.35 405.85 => 12.3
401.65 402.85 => 12.4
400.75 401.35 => 11.5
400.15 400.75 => 12.4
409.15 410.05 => 9.46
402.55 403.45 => 11.5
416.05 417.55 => 11.8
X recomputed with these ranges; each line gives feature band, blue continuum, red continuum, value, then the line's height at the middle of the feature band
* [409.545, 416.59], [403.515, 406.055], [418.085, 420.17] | 0.49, 11.7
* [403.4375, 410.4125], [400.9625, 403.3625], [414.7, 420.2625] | 0.15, 11.8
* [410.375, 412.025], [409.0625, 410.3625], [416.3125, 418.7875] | -0.18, 9.57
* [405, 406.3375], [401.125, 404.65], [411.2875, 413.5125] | -0.03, 11.8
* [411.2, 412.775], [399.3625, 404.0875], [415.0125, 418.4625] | 0.10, 11.6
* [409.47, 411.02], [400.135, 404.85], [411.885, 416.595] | 0.25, 11.6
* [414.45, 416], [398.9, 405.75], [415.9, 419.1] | 0.04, 11.5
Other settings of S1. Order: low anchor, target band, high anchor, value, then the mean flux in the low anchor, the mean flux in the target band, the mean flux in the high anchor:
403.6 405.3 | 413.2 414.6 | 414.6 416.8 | 0.037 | 12.5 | 11.4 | 11.6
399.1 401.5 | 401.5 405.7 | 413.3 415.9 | -0.081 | 12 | 12.1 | 11.4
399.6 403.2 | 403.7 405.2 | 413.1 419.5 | -0.071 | 12.1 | 12.5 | 11.5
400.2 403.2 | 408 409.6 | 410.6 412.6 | -0.029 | 12.1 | 11.3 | 10.7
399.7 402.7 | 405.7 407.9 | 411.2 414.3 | -0.035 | 12.2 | 11.9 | 11.1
